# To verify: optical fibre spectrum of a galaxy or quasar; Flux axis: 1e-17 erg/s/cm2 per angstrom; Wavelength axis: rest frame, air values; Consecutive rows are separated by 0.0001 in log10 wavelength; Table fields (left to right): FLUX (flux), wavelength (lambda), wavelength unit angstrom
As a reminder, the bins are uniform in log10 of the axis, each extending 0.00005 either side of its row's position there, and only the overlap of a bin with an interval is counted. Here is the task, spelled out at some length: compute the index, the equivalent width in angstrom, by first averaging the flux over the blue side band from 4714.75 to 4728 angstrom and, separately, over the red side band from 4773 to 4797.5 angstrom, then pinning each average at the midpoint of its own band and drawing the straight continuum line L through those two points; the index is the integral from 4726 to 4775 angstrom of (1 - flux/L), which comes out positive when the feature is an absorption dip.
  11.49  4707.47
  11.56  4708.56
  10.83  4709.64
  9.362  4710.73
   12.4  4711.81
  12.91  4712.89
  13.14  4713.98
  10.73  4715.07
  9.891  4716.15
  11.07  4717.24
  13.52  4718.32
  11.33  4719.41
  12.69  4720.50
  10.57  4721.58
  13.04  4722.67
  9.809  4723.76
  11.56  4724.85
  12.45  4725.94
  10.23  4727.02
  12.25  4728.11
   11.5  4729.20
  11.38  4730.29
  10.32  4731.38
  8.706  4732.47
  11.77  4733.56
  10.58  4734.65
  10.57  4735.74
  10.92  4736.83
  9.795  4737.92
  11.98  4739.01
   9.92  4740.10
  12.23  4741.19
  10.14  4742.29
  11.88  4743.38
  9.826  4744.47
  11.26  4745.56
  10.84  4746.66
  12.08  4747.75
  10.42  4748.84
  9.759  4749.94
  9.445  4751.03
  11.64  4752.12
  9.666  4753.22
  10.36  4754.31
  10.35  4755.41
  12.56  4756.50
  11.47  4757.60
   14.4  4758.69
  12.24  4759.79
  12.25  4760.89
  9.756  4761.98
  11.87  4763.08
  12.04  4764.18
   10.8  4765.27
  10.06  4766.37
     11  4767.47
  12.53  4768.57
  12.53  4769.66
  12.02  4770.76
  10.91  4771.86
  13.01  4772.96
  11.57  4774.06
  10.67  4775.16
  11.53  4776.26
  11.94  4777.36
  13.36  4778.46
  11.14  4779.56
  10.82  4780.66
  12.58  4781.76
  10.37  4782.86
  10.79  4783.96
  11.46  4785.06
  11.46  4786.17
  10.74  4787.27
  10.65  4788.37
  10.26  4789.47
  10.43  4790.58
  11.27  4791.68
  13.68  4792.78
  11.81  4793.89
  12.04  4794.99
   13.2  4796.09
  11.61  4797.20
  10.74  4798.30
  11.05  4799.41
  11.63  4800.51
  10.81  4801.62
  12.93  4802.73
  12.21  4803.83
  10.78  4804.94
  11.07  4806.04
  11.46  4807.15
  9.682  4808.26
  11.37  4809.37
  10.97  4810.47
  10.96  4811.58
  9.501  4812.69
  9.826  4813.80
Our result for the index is 1.4 angstrom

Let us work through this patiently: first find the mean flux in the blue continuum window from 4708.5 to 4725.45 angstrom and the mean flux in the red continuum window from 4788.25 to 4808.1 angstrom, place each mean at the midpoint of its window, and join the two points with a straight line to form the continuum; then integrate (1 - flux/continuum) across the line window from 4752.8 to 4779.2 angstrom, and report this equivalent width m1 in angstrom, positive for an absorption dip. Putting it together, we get -0.2 angstrom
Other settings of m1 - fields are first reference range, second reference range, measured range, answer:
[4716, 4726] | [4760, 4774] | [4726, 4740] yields 0.9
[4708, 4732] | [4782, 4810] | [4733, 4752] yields 1.0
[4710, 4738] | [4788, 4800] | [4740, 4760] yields 0.5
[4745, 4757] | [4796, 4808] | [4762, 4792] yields -0.7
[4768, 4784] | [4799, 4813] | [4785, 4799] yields -0.1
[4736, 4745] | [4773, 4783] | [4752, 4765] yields -0.3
